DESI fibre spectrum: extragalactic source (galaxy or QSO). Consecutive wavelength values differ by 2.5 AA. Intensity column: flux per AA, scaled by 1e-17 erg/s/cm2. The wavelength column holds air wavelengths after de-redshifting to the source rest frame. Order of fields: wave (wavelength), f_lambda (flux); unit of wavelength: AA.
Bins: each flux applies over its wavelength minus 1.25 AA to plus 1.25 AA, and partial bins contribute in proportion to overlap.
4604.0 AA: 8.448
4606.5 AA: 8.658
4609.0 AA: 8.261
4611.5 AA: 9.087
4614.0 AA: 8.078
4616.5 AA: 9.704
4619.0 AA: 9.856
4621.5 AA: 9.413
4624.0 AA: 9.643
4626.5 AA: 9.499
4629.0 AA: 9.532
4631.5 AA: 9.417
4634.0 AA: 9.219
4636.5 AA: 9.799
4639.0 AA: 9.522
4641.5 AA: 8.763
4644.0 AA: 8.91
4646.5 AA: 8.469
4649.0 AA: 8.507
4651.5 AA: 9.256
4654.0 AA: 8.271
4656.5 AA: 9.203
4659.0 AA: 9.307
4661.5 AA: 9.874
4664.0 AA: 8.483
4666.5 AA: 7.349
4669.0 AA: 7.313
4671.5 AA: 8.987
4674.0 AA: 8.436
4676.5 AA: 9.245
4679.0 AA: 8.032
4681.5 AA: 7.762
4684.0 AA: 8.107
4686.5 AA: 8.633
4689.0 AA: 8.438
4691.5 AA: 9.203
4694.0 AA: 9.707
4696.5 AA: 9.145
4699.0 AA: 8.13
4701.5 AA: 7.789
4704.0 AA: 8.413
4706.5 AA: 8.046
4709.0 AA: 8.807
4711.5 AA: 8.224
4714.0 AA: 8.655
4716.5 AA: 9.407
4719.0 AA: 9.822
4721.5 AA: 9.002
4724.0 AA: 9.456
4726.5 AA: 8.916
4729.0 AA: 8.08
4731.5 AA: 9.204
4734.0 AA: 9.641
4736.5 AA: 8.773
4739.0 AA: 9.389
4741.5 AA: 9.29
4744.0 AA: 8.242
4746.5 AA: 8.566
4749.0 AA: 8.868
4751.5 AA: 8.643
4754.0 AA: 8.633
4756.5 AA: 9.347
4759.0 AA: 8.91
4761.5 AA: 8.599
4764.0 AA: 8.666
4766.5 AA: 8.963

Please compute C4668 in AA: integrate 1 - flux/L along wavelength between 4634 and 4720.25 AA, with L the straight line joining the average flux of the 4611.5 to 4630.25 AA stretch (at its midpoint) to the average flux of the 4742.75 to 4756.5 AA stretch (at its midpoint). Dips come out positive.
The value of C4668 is 3.3 AA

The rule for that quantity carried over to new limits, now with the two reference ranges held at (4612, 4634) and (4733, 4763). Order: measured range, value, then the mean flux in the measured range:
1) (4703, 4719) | 0.62 AA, 8.69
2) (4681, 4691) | 0.87 AA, 8.34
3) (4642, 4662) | 0.71 AA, 8.93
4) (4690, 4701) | 0.18 AA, 8.95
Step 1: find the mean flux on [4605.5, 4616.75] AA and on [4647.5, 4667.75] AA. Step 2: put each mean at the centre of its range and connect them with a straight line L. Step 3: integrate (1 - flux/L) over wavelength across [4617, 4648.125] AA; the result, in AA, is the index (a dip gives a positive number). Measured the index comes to -2.2 AA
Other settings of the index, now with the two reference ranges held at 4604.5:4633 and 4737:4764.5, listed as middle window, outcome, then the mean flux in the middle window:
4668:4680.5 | 0.9 AA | 8.41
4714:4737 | -0.6 AA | 9.13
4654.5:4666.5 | 0.1 AA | 8.96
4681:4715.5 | 1.7 AA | 8.53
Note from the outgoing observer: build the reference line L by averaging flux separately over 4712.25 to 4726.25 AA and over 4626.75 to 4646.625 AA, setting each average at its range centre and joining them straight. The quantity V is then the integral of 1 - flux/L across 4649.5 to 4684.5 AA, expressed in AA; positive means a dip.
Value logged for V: 2.60 AA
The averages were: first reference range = 9.26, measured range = 8.55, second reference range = 9.21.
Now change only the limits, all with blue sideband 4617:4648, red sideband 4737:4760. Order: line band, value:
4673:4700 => 1.5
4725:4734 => 0.1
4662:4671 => 1.2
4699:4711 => 1.1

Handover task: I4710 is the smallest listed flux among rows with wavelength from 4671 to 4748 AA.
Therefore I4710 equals 7.762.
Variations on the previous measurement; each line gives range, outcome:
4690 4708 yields 7.789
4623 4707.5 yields 7.313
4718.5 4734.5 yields 8.08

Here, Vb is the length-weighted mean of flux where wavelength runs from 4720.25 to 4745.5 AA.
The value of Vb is 9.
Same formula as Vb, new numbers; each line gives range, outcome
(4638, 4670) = 8.71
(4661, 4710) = 8.47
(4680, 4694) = 8.54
